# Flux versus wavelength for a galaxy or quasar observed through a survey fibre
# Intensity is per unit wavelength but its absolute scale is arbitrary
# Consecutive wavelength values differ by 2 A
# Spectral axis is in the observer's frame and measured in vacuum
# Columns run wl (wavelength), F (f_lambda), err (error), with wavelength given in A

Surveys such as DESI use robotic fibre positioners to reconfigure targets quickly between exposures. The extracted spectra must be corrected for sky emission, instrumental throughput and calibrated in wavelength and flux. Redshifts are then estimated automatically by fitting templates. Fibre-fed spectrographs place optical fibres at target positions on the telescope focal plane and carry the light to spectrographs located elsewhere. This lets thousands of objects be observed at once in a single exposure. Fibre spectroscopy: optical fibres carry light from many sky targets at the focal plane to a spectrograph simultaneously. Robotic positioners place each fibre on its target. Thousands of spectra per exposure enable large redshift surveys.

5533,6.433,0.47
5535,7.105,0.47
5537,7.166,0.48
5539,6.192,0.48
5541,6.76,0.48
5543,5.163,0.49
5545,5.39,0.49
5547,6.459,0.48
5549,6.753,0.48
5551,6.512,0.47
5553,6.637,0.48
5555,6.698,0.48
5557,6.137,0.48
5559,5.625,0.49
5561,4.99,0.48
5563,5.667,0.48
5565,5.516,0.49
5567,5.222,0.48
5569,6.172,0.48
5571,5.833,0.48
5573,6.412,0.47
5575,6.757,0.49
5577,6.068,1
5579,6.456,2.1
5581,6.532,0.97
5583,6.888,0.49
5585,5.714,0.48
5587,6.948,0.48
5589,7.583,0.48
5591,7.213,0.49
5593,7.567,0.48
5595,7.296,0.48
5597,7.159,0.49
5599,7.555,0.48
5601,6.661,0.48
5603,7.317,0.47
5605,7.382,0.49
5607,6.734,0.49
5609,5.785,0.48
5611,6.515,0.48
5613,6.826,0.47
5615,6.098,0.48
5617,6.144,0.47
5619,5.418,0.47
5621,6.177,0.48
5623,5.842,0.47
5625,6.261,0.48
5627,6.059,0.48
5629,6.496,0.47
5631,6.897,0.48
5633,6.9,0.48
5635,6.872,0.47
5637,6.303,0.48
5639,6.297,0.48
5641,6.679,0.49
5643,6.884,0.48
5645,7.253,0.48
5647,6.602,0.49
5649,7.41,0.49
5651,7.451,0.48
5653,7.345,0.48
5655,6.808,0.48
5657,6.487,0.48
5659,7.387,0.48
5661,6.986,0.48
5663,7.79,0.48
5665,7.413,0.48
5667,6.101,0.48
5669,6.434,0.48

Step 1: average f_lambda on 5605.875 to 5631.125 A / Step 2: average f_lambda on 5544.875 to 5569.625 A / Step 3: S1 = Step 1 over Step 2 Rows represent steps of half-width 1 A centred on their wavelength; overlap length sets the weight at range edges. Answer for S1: 1.04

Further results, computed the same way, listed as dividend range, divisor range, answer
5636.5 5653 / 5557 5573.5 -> 1.21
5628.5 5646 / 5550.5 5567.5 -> 1.14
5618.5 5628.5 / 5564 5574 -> 1.03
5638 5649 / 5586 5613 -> 0.97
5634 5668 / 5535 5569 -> 1.14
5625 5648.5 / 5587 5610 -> 0.94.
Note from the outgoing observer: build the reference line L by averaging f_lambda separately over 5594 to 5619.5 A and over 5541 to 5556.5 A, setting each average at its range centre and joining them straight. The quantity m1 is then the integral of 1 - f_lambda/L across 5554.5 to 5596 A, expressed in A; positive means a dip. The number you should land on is 0.8 A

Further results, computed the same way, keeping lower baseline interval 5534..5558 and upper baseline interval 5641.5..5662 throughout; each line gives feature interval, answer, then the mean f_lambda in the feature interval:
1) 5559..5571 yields 1.8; 5.55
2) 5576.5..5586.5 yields 0.4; 6.38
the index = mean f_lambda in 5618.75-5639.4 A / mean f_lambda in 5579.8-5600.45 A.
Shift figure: 0.9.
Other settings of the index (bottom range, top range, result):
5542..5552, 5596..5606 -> 1.19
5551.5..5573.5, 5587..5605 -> 1.23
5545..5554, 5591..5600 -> 1.14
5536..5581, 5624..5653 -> 1.10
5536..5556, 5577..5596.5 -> 1.08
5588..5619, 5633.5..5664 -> 1.01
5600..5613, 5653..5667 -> 1.05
